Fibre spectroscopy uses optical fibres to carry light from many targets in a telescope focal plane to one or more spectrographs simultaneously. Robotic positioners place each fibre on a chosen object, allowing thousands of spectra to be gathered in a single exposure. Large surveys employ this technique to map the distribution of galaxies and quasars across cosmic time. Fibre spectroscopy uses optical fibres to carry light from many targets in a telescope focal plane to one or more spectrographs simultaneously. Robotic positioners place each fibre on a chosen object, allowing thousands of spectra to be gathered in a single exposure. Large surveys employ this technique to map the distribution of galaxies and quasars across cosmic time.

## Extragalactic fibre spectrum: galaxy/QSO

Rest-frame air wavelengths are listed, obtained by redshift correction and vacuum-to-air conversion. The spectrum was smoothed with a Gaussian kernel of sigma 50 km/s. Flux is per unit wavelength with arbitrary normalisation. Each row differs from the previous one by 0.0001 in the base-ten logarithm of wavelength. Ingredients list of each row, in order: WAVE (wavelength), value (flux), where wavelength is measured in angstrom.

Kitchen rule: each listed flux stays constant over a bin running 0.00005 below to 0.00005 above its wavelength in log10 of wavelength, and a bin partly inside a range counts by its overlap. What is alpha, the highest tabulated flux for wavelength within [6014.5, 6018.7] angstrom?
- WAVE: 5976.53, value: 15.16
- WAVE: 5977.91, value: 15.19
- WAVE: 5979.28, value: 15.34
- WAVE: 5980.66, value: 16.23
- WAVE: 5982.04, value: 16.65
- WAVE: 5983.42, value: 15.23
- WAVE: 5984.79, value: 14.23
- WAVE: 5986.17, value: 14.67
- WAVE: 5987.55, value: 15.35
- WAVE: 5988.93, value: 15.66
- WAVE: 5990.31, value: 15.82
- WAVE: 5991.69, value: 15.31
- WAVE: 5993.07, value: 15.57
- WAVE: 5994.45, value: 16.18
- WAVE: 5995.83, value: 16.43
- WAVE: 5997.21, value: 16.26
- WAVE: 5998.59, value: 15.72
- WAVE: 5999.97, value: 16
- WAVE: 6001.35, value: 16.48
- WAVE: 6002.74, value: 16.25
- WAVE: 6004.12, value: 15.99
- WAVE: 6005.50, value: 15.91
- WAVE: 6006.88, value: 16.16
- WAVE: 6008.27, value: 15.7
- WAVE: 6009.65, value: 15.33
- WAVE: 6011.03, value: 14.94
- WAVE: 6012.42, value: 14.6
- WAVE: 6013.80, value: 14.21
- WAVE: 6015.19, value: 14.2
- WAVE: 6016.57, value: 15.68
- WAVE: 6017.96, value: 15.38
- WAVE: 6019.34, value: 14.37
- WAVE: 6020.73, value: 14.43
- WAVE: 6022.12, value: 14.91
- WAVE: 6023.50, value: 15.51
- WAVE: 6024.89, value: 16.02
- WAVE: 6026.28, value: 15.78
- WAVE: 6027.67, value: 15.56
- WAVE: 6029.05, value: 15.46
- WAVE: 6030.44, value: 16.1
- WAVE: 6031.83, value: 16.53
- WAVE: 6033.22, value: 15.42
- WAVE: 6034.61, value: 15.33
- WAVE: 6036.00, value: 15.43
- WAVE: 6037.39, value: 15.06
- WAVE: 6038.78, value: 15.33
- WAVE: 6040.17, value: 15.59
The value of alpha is 15.68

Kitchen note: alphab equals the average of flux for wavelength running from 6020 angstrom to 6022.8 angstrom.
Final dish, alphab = 14.6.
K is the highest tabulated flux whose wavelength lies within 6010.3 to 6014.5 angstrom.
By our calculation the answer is 14.94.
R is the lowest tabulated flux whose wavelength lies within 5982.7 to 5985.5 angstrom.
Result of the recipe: 14.23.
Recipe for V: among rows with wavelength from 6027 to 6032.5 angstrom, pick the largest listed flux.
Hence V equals 16.53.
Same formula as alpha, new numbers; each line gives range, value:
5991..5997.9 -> 16.43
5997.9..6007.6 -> 16.48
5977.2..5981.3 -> 16.23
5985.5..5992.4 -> 15.82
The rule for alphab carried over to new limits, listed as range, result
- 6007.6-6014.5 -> 15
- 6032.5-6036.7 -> 15.4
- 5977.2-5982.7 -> 15.8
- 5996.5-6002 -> 16.1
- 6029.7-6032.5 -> 16.3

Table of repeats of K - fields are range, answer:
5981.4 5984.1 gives 16.65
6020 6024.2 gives 15.51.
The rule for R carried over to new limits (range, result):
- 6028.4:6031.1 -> 15.46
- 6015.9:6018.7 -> 15.38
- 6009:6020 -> 14.2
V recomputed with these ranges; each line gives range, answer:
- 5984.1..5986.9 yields 14.67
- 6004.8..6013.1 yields 16.16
